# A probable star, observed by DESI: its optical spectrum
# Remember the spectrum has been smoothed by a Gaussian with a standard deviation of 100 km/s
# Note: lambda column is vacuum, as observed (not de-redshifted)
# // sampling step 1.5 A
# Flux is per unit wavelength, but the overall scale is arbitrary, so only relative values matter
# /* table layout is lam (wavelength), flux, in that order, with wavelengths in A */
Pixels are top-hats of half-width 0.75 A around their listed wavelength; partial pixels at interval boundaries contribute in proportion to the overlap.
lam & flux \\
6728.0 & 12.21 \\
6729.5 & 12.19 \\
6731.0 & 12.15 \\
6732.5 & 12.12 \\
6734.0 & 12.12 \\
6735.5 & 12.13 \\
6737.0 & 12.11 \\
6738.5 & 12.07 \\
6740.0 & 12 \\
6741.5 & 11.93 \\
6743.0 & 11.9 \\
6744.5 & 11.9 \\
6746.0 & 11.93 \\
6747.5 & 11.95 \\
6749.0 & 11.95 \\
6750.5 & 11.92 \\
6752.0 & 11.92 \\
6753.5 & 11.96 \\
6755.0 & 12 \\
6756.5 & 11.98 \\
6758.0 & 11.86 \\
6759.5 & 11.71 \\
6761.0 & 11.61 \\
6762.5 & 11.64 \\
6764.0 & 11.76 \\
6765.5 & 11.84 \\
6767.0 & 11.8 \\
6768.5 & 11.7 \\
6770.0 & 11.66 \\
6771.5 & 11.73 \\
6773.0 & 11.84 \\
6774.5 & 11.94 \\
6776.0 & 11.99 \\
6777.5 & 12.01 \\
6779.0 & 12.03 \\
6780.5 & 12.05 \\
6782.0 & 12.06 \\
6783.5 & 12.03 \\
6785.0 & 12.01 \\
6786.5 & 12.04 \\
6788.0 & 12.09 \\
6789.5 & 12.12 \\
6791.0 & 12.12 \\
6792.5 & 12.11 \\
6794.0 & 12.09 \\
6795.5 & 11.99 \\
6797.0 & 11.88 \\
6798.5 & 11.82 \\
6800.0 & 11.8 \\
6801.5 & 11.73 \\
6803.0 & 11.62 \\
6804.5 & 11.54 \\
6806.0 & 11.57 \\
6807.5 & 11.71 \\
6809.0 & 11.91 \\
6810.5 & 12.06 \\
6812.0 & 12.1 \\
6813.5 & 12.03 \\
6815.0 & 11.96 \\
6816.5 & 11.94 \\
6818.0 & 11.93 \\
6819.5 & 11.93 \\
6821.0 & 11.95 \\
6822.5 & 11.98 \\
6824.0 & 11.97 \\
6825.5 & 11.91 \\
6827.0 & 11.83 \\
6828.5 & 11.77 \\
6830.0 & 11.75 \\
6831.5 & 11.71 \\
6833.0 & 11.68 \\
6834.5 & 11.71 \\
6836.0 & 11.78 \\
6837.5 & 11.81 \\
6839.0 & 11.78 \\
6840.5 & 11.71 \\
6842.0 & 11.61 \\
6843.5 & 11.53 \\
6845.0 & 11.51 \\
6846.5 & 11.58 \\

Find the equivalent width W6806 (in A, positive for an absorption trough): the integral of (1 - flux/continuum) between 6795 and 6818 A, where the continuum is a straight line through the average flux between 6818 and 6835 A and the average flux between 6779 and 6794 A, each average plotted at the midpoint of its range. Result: 0.2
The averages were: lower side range 12.1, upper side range 11.8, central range 11.8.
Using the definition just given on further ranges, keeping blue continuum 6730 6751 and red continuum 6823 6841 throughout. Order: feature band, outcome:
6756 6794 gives 0.1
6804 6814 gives 0.0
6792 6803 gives 0.0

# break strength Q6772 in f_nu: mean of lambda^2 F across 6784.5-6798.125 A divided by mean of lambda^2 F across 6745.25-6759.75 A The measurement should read 1.0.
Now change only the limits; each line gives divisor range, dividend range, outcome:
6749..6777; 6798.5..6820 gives 1.01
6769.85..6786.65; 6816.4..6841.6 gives 1.00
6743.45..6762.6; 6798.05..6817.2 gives 1.01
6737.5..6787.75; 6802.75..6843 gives 1.01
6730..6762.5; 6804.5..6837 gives 1.01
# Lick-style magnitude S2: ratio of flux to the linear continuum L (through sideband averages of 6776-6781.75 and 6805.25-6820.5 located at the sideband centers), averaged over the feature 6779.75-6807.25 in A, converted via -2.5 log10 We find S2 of 0.01 mag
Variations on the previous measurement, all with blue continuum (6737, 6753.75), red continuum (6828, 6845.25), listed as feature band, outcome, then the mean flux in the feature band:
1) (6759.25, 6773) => 0.02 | 11.7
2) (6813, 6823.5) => -0.02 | 12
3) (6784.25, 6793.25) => -0.02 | 12.1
